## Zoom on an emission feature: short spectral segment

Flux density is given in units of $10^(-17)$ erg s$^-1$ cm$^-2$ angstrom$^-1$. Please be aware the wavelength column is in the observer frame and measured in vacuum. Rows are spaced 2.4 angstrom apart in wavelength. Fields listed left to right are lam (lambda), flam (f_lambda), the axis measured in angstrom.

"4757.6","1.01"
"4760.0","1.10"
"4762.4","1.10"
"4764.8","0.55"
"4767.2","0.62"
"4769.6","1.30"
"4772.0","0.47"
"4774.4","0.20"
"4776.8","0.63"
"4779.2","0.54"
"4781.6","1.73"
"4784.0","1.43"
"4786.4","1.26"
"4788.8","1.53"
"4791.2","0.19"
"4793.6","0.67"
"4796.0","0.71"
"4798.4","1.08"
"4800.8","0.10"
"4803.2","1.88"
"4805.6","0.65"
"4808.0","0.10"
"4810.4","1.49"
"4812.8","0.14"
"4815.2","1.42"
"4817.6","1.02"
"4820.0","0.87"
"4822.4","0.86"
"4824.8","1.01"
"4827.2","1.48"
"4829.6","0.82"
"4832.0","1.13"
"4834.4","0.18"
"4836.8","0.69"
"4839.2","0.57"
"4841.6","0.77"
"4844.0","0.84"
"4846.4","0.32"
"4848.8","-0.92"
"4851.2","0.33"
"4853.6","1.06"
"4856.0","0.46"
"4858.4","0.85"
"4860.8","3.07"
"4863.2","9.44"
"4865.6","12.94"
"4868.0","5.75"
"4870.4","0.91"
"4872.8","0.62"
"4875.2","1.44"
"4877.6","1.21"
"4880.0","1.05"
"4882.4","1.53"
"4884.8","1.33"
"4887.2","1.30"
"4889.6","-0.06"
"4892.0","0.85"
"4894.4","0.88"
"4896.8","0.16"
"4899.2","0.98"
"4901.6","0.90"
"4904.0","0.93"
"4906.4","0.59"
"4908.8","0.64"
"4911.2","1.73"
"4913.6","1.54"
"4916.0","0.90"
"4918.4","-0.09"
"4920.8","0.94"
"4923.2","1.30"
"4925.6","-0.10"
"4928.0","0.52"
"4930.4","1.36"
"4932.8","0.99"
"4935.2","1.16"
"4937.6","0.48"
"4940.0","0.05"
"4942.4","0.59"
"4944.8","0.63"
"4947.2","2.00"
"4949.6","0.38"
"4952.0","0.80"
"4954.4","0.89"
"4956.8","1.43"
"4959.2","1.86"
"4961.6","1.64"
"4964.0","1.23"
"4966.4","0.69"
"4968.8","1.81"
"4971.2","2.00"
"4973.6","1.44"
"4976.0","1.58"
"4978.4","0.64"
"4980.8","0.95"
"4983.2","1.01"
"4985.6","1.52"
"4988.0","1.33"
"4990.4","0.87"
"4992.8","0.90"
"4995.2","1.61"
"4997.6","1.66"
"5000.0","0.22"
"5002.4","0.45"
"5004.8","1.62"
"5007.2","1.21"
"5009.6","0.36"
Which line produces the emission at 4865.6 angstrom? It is [O II] 3727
